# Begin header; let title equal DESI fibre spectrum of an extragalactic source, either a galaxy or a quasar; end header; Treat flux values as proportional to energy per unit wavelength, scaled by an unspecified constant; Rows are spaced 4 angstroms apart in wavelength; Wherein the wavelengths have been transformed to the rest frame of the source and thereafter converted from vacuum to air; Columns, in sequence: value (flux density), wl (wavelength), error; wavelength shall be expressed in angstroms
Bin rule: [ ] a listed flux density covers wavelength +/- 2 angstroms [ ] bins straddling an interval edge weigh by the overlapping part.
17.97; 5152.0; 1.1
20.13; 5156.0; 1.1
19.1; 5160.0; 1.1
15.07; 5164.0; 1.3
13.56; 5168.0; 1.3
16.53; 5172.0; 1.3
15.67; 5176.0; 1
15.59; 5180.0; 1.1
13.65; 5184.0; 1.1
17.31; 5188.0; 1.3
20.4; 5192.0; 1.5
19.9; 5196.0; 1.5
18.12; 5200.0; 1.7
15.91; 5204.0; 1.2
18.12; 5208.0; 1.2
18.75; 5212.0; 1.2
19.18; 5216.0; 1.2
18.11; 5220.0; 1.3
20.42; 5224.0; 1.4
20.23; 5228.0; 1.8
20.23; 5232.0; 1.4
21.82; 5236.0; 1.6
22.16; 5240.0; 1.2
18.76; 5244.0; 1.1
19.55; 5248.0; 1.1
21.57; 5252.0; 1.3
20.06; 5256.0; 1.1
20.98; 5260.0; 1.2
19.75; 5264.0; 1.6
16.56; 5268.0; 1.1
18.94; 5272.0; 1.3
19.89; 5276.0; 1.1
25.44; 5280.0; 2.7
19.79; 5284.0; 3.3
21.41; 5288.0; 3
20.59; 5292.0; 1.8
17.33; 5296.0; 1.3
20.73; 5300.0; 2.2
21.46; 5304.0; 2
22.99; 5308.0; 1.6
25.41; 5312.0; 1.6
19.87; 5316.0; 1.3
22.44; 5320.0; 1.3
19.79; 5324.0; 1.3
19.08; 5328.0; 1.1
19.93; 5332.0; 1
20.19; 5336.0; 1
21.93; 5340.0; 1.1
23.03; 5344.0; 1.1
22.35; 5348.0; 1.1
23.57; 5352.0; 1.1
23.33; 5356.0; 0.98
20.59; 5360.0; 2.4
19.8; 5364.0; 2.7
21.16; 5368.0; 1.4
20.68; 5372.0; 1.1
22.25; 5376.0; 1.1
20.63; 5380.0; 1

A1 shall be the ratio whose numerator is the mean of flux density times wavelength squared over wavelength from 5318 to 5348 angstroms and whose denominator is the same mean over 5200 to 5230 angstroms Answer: 1.18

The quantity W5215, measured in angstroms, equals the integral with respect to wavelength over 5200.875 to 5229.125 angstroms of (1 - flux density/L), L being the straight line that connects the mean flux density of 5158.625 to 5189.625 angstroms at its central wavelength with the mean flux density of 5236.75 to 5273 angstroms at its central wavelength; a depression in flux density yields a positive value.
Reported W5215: -1.2 angstroms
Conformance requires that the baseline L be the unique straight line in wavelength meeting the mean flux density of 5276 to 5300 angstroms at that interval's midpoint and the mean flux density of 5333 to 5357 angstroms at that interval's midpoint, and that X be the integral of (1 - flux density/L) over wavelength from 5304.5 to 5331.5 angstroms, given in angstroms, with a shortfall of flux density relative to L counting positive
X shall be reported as 0.08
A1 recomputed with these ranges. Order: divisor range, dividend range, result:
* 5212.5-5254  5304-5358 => 1.12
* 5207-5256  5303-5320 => 1.16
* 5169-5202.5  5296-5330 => 1.31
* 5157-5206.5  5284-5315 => 1.32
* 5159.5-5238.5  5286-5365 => 1.25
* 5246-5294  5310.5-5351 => 1.07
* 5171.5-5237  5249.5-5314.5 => 1.18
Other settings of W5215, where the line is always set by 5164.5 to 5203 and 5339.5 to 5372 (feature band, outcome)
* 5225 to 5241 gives -2.50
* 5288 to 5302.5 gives 0.13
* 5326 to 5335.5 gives 0.69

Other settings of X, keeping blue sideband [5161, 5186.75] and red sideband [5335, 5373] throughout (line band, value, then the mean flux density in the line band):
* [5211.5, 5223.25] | -1.4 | 18.9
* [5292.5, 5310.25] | -0.8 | 20.7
